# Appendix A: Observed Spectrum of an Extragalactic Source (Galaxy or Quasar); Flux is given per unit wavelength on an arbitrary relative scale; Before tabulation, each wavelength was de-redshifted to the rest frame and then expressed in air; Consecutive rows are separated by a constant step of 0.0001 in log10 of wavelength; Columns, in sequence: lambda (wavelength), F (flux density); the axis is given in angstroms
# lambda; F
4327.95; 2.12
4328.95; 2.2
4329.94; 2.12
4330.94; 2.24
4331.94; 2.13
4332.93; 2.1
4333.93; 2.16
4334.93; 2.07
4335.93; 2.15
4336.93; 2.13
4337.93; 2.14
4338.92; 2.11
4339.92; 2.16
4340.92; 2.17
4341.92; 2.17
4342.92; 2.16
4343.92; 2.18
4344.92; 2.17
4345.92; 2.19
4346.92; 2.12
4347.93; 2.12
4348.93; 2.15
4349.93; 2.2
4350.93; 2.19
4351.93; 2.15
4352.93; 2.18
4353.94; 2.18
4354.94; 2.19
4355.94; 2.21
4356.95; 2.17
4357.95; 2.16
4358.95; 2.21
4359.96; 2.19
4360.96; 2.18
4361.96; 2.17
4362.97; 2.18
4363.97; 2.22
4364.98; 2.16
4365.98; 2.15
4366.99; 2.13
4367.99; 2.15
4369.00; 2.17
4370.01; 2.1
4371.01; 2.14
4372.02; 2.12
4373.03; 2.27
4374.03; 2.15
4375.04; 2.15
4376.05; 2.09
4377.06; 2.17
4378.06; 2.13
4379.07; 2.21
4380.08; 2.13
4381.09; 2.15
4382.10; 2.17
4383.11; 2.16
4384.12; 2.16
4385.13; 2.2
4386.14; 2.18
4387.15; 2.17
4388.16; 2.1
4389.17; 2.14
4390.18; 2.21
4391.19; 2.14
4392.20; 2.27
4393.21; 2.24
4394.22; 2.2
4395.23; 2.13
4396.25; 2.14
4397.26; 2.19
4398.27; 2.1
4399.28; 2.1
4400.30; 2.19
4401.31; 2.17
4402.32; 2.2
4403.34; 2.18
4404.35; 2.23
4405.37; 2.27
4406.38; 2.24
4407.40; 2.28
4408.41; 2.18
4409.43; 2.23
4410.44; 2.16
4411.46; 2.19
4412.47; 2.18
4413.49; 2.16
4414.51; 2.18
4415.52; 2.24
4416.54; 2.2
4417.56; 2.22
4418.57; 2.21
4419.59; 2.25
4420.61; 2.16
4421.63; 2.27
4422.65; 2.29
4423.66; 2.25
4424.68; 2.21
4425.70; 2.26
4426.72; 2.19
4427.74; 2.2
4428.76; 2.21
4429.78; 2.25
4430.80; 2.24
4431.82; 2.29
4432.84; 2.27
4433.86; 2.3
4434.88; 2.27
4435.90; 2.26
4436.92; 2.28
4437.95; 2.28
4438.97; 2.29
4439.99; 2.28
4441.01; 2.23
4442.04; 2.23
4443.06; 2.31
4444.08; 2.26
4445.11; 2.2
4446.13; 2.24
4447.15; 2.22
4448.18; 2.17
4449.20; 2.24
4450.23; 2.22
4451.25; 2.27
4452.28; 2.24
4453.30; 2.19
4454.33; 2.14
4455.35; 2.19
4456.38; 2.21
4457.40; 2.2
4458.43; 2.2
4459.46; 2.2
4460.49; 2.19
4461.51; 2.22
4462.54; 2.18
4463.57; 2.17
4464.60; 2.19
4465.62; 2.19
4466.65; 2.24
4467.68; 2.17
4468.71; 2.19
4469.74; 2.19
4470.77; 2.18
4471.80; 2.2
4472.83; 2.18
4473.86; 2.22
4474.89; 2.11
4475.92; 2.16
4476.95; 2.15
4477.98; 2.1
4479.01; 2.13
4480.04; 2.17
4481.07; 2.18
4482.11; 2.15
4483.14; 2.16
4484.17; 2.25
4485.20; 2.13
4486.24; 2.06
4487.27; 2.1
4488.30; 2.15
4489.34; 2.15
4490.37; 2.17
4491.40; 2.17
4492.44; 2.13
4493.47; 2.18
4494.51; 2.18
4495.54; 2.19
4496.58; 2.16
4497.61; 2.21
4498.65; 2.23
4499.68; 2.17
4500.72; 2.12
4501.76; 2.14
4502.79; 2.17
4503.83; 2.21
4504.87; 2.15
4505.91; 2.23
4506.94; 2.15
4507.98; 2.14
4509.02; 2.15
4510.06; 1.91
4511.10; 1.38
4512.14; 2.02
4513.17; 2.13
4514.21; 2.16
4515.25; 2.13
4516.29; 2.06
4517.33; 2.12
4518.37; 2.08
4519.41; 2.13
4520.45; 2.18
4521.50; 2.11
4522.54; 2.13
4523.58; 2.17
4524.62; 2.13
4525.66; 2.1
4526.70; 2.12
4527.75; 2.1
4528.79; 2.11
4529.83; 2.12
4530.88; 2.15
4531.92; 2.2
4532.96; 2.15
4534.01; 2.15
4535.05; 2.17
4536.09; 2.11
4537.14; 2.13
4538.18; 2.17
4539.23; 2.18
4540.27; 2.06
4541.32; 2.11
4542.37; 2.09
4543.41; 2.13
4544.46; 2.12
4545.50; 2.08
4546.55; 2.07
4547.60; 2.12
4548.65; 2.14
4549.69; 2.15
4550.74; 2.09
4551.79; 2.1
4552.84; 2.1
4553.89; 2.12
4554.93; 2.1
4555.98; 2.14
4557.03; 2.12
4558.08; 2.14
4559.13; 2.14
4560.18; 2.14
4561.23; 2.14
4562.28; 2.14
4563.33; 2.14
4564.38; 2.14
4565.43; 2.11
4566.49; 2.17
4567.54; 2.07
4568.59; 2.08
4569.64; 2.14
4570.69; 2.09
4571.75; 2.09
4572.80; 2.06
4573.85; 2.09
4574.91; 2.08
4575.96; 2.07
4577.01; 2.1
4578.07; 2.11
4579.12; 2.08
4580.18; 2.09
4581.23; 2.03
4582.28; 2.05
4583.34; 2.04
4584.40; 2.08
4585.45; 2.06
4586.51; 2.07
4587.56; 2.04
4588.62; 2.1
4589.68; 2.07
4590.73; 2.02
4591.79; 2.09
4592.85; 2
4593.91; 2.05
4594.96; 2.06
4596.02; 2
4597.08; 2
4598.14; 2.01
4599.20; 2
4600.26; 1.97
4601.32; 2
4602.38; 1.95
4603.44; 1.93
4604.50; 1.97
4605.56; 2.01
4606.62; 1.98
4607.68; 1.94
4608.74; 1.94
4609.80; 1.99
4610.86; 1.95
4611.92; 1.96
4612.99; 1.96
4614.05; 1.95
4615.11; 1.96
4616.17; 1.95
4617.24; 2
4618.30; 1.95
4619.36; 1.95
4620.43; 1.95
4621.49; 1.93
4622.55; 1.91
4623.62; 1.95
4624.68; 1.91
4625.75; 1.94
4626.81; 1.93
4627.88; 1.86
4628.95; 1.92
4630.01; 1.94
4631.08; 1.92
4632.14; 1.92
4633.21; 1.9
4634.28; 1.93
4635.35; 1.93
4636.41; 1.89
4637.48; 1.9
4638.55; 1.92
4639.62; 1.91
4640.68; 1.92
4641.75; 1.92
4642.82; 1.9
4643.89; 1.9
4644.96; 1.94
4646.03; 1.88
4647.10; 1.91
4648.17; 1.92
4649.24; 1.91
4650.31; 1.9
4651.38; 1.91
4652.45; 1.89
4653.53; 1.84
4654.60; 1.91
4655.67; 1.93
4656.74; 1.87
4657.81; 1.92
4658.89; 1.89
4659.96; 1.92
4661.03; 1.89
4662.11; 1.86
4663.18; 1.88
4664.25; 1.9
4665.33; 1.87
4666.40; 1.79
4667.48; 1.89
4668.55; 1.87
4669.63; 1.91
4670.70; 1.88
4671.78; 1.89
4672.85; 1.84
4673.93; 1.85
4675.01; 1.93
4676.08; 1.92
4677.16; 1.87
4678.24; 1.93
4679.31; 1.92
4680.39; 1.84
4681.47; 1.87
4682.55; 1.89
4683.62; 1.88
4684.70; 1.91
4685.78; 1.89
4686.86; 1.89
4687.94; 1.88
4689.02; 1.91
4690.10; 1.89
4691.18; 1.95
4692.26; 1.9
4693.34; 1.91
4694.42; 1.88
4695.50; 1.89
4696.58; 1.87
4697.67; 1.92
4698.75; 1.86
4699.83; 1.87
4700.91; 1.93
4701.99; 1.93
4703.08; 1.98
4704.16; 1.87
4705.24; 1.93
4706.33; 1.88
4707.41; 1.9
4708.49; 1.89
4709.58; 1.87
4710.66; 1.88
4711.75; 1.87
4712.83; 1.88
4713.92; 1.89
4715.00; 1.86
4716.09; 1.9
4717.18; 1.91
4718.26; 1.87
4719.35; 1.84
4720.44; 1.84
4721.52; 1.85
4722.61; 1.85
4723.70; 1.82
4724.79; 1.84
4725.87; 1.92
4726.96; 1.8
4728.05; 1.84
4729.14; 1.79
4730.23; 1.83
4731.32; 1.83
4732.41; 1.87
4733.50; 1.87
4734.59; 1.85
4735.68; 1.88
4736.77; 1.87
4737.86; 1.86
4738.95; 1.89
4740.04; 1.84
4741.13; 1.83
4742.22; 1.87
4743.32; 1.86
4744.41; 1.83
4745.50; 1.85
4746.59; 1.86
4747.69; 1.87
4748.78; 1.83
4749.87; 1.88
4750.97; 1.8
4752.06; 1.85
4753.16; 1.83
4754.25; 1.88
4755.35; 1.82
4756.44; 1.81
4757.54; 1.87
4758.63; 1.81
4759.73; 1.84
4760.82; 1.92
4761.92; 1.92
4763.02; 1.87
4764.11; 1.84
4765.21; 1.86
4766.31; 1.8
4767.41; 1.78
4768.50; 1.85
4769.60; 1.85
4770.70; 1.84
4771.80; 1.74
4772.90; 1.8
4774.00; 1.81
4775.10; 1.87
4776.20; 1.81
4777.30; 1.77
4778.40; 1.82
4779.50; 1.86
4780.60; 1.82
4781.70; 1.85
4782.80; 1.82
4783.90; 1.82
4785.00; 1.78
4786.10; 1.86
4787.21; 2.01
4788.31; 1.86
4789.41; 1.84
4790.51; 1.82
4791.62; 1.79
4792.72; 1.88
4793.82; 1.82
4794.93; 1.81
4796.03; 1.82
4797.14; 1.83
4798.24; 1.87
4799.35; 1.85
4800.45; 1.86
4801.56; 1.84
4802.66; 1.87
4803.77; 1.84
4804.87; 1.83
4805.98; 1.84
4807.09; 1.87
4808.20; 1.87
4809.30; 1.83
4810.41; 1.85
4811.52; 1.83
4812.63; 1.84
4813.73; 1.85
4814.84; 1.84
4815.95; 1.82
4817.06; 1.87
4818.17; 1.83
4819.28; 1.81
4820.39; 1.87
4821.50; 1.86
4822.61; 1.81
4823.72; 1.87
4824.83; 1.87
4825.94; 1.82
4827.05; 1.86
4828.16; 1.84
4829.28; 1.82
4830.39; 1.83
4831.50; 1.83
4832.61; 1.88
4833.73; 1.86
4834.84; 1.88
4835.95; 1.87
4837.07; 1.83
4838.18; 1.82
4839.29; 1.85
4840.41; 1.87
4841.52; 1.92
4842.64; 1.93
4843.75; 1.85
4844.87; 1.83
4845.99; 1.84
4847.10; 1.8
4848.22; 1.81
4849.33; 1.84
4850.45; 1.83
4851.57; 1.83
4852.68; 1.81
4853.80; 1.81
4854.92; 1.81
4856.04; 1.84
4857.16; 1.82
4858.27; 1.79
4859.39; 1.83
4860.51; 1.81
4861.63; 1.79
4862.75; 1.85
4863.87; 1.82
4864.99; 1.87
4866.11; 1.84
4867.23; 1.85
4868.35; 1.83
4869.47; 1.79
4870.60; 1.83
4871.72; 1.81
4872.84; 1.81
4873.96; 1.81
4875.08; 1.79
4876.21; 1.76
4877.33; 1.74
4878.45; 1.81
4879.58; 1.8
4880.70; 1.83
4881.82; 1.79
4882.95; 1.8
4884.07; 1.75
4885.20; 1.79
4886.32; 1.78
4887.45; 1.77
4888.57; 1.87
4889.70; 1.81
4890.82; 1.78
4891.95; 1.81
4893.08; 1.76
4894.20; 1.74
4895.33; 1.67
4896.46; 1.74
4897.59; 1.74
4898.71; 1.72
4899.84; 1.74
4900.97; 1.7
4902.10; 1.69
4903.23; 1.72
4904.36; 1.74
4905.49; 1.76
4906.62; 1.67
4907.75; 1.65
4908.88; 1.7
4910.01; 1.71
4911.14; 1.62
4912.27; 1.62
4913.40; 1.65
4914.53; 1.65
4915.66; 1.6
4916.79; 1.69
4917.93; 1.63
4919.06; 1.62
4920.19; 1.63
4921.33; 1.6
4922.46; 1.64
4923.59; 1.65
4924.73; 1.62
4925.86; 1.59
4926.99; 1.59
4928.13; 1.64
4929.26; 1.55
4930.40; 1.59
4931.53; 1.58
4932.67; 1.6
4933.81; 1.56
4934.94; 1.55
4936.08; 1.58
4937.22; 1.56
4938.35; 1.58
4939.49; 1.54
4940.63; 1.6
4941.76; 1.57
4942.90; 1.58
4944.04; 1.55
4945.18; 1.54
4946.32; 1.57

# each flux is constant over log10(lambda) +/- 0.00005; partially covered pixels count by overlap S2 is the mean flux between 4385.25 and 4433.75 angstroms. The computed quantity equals 2.2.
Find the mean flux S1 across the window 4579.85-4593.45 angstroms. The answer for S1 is 2.06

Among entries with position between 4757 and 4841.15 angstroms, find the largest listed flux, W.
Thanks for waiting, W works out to 2.01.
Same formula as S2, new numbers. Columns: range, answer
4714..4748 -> 1.85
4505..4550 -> 2.11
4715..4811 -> 1.84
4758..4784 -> 1.83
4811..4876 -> 1.84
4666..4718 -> 1.89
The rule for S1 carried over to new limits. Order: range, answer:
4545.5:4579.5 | 2.11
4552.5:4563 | 2.13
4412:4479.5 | 2.22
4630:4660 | 1.91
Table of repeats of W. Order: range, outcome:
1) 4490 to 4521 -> 2.23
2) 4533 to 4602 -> 2.18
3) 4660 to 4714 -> 1.98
